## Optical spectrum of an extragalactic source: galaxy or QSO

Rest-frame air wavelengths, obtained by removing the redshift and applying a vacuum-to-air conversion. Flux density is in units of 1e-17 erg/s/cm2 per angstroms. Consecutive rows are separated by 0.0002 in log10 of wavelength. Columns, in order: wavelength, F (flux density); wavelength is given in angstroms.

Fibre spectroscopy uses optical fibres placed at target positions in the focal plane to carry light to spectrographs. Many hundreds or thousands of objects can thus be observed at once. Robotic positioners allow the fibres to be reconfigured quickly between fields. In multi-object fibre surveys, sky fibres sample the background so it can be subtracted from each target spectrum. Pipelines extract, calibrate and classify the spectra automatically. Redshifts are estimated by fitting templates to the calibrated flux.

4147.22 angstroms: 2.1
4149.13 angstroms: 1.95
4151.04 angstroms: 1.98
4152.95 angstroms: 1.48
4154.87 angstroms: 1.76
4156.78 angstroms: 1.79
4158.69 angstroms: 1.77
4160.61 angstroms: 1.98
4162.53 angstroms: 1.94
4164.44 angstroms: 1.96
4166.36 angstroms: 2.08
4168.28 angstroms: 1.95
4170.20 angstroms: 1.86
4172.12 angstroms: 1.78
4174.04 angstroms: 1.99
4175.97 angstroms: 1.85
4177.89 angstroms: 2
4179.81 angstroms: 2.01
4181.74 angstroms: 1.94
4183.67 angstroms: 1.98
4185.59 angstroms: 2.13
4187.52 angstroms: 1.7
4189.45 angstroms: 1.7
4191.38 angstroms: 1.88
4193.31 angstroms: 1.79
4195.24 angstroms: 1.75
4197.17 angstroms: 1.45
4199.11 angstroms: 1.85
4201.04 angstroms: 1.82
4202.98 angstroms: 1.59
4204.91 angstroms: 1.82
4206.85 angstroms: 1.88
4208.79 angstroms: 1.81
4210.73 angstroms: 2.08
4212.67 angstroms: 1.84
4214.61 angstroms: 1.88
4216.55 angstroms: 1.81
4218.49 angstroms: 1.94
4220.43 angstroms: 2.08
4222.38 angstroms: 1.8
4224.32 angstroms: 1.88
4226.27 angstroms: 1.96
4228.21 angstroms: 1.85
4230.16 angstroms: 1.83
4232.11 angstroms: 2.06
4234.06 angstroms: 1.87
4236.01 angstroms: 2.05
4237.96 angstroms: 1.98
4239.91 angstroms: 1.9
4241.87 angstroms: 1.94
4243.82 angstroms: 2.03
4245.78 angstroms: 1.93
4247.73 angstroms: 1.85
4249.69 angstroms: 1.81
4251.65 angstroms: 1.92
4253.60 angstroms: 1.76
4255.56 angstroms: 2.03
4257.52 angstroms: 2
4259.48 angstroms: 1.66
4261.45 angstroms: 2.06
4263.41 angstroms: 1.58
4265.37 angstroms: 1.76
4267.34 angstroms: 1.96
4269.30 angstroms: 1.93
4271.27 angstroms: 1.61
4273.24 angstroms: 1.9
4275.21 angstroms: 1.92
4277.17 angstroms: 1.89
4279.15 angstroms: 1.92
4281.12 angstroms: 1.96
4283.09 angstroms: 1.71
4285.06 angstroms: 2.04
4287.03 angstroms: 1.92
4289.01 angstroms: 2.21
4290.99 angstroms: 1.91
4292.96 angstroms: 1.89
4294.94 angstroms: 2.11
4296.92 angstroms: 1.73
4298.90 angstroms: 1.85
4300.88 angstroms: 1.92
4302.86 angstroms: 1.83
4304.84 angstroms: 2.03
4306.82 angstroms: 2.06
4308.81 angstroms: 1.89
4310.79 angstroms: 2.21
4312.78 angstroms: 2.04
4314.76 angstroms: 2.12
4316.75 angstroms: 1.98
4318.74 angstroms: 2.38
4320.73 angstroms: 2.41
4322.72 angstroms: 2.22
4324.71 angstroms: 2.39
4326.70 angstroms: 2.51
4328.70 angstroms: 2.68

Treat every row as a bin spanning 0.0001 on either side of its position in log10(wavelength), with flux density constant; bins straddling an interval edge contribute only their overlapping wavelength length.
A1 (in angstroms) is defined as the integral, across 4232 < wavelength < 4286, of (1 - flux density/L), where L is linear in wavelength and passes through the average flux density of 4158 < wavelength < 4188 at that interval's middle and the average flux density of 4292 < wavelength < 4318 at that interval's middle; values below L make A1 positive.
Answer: 2.0 angstroms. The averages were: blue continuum 1.94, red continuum 1.98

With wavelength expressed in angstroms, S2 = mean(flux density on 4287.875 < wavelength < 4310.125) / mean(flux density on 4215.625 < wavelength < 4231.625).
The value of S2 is 1.03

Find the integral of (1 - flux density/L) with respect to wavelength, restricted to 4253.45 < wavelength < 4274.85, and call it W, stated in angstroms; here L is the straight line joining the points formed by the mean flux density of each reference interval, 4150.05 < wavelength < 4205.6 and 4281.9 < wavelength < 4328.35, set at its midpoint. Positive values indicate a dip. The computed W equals 1.6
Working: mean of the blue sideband 1.85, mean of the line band 1.85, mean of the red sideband 2.07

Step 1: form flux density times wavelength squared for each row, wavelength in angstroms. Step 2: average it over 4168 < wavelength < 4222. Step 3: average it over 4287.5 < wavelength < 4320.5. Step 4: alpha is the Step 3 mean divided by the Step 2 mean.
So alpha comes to 1.1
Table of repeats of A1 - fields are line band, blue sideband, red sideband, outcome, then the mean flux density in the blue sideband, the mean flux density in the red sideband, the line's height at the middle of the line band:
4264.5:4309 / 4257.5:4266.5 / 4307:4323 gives 1.0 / 1.79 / 2.15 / 1.96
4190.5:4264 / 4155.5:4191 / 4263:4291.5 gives 1.1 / 1.91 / 1.89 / 1.9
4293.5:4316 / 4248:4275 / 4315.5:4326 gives 1.9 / 1.85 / 2.28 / 2.16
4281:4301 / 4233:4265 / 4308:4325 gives 1.3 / 1.9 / 2.18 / 2.07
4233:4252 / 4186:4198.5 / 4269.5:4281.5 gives -1.2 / 1.73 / 1.87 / 1.81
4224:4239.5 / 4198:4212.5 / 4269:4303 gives -0.7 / 1.83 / 1.9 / 1.86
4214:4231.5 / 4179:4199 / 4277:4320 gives -0.2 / 1.83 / 1.99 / 1.88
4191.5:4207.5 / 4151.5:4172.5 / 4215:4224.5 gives 1.2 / 1.86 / 1.9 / 1.89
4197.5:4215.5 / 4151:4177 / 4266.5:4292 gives 0.5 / 1.87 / 1.91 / 1.88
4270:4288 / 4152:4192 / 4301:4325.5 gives 1.6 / 1.88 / 2.12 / 2.06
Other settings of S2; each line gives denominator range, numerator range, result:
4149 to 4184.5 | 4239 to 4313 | 1.01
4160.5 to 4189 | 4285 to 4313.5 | 1.02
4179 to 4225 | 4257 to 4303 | 1.02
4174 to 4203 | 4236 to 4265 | 1.03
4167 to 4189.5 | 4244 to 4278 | 0.97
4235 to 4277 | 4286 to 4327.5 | 1.10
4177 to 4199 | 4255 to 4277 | 1.00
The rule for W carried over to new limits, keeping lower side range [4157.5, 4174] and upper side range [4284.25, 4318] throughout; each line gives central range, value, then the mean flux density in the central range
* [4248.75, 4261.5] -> 0.55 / 1.88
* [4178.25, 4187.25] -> -0.30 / 1.99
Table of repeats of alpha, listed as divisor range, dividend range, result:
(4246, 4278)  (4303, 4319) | 1.14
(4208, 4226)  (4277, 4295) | 1.06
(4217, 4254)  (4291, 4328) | 1.13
